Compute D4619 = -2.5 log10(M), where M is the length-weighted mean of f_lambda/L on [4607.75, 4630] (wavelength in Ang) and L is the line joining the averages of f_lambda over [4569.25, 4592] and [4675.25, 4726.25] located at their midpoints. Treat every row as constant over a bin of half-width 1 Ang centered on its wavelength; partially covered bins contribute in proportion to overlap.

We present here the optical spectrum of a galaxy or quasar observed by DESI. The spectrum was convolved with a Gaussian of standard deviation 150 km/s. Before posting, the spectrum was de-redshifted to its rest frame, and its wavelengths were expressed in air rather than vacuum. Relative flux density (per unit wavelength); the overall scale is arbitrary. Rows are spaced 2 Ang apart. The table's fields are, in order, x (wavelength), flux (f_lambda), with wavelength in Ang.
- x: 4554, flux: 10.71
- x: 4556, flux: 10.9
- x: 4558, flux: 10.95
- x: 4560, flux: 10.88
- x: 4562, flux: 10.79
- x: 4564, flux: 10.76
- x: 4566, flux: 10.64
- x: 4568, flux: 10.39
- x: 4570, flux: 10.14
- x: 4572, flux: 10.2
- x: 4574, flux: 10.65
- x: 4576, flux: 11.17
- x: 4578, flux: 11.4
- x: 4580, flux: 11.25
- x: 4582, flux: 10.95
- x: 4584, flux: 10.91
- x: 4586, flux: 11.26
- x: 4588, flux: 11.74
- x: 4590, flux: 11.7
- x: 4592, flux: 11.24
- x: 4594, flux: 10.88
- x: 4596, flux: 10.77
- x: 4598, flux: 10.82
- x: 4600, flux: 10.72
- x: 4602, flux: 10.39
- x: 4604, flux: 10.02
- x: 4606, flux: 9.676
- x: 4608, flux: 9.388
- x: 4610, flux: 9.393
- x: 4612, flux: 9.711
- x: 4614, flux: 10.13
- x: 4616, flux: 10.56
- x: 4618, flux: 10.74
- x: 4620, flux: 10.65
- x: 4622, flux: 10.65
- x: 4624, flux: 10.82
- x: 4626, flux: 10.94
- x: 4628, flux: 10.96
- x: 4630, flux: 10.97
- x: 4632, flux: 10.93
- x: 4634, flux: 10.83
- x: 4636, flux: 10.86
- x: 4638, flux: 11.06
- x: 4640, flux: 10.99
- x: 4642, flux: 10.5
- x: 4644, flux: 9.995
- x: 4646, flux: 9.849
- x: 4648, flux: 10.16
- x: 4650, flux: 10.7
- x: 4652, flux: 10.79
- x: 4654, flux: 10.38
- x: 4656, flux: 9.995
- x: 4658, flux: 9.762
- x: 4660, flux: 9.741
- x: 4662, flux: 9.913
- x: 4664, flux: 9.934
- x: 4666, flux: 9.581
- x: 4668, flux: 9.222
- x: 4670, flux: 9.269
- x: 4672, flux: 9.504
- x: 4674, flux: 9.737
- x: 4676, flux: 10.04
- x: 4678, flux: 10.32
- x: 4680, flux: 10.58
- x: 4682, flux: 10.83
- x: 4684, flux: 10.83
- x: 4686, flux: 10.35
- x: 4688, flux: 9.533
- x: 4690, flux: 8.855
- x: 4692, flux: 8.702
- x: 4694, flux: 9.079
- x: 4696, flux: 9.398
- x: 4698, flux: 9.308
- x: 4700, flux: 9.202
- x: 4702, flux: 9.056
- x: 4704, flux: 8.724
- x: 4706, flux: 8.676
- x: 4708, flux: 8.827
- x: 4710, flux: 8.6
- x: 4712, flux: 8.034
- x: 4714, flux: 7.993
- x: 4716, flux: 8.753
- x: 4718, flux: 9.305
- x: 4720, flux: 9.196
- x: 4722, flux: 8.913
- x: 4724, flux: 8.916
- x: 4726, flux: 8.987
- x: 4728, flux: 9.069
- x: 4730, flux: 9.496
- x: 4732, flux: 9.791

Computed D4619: 0.01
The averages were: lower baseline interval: 11.1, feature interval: 10.4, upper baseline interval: 9.27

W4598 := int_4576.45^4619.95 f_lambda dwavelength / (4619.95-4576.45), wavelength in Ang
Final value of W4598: 10.7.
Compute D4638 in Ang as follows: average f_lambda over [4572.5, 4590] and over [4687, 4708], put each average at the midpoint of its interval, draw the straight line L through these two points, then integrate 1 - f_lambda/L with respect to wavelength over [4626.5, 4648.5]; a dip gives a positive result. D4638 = -1.1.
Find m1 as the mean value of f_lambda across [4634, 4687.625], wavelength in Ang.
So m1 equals 10.2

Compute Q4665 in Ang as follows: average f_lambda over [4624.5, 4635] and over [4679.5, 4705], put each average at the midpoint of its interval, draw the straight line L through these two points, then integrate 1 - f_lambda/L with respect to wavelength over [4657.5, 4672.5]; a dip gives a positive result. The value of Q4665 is 0.8 Ang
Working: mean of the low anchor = 10.9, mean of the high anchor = 9.55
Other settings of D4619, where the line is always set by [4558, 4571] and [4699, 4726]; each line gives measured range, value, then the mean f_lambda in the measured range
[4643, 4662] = -0.067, 10.1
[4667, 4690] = -0.086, 9.97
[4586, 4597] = -0.098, 11.3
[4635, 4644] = -0.113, 10.8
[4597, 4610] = 0.004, 10.1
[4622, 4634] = -0.111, 10.9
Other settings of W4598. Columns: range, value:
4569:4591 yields 11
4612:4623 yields 10.5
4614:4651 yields 10.7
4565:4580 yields 10.7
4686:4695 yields 9.19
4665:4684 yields 9.95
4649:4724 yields 9.5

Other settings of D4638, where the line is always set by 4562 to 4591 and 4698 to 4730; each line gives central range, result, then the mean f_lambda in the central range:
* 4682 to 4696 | -0.61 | 9.64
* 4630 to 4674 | -1.79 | 10.2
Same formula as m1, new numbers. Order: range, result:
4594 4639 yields 10.5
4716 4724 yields 9.06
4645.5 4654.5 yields 10.4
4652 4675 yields 9.78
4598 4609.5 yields 10.1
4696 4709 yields 9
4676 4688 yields 10.4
